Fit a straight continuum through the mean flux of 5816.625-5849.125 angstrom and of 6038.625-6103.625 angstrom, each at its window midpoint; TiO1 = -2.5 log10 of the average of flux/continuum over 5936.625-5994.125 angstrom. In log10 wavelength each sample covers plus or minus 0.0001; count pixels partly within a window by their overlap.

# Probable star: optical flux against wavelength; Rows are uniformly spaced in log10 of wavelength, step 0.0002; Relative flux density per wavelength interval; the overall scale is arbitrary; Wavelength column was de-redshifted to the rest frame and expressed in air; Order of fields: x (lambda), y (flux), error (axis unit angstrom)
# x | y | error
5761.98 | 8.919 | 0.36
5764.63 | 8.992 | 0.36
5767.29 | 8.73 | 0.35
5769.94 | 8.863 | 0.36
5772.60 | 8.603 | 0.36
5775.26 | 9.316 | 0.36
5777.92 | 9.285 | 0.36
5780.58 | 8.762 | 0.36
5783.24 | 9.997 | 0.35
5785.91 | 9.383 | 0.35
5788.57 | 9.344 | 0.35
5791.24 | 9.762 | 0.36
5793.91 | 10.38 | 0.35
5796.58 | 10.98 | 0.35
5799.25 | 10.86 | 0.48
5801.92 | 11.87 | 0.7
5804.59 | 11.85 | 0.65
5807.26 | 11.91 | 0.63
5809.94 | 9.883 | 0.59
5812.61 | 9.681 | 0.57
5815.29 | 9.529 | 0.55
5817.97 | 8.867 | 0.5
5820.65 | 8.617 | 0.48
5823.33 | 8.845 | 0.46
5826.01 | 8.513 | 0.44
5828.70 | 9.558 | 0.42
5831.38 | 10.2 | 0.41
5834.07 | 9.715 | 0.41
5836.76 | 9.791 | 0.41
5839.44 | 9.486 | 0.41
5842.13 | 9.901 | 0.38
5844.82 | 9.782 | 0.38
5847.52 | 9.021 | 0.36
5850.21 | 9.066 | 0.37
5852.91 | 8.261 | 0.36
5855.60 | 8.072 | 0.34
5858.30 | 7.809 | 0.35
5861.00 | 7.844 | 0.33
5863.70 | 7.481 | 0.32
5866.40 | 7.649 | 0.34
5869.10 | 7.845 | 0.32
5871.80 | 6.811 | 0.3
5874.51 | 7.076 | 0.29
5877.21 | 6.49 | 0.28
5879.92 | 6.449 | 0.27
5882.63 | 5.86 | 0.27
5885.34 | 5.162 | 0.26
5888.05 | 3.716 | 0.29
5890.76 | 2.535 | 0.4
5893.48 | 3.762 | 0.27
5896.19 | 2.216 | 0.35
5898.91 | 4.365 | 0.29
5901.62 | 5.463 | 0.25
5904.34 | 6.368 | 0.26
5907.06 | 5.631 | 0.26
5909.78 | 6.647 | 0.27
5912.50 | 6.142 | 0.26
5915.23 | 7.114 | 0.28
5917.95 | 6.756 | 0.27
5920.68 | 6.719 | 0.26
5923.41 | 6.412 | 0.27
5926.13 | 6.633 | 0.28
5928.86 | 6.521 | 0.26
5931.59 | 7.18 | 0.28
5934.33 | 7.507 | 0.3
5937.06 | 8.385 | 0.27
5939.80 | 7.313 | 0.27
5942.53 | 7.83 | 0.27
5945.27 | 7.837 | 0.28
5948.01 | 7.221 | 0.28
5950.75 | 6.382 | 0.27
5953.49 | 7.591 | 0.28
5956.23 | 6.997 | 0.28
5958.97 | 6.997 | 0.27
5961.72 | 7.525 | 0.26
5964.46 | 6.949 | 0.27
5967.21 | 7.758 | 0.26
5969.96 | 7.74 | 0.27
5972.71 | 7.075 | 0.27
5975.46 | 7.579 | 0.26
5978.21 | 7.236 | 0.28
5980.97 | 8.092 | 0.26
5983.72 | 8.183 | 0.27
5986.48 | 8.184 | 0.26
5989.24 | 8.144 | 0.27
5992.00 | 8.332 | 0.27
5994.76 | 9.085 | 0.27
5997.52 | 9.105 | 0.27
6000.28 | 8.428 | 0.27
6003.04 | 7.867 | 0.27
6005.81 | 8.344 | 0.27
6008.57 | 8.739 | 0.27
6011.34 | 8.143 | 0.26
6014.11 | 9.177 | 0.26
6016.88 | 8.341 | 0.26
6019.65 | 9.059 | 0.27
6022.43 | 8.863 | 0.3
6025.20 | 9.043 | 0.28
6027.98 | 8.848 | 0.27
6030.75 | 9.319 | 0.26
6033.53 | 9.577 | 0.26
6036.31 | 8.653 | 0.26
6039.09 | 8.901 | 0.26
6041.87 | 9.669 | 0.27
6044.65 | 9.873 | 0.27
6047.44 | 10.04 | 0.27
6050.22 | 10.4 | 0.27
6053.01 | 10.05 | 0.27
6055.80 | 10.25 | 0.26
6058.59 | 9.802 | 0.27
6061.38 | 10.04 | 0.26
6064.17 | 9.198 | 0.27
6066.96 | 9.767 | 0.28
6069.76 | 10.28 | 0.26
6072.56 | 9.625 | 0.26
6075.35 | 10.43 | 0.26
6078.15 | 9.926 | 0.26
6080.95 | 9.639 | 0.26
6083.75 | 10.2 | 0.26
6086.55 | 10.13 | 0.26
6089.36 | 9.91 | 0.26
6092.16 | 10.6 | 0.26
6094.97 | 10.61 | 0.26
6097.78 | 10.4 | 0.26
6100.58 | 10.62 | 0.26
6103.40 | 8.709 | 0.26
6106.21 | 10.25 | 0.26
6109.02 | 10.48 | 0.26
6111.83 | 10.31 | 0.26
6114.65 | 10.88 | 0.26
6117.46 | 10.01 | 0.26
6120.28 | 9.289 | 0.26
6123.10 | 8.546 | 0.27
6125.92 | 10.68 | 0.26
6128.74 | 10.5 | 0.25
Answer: 0.267 mag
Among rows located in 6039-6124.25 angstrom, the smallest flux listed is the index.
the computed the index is 8.546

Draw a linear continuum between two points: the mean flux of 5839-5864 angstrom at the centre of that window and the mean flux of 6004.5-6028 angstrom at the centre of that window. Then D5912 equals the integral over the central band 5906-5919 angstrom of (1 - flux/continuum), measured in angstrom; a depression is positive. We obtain 3.3 angstrom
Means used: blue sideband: 8.69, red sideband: 8.72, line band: 6.47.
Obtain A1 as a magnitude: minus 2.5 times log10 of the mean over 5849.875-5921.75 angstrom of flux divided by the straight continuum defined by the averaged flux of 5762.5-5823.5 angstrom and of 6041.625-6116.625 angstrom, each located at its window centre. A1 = 0.50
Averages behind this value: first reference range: 9.76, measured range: 6.23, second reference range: 10.1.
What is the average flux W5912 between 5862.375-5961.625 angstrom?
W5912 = 6.38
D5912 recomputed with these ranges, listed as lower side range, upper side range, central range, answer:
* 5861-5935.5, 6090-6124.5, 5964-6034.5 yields -3.3 angstrom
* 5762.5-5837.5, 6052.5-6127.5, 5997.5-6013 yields 2.4 angstrom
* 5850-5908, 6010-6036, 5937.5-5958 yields 0.3 angstrom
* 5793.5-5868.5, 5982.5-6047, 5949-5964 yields 3.2 angstrom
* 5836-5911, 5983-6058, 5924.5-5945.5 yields 0.9 angstrom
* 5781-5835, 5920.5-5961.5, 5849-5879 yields 4.0 angstrom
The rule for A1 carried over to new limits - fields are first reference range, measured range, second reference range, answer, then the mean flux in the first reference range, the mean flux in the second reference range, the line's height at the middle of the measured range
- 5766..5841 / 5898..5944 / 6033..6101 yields 0.42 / 9.74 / 9.94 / 9.83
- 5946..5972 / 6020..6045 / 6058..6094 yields -0.02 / 7.25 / 9.98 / 8.96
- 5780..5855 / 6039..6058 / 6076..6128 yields 0.01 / 9.77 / 10.1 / 10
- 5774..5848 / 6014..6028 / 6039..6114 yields 0.13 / 9.83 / 10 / 9.99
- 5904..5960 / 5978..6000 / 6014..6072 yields -0.01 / 6.97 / 9.49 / 8.27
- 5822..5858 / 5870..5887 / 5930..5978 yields 0.34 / 9.2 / 7.4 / 8.59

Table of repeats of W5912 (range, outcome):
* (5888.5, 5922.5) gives 5.28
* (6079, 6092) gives 10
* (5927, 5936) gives 7.09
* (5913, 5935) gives 6.8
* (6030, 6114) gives 9.94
